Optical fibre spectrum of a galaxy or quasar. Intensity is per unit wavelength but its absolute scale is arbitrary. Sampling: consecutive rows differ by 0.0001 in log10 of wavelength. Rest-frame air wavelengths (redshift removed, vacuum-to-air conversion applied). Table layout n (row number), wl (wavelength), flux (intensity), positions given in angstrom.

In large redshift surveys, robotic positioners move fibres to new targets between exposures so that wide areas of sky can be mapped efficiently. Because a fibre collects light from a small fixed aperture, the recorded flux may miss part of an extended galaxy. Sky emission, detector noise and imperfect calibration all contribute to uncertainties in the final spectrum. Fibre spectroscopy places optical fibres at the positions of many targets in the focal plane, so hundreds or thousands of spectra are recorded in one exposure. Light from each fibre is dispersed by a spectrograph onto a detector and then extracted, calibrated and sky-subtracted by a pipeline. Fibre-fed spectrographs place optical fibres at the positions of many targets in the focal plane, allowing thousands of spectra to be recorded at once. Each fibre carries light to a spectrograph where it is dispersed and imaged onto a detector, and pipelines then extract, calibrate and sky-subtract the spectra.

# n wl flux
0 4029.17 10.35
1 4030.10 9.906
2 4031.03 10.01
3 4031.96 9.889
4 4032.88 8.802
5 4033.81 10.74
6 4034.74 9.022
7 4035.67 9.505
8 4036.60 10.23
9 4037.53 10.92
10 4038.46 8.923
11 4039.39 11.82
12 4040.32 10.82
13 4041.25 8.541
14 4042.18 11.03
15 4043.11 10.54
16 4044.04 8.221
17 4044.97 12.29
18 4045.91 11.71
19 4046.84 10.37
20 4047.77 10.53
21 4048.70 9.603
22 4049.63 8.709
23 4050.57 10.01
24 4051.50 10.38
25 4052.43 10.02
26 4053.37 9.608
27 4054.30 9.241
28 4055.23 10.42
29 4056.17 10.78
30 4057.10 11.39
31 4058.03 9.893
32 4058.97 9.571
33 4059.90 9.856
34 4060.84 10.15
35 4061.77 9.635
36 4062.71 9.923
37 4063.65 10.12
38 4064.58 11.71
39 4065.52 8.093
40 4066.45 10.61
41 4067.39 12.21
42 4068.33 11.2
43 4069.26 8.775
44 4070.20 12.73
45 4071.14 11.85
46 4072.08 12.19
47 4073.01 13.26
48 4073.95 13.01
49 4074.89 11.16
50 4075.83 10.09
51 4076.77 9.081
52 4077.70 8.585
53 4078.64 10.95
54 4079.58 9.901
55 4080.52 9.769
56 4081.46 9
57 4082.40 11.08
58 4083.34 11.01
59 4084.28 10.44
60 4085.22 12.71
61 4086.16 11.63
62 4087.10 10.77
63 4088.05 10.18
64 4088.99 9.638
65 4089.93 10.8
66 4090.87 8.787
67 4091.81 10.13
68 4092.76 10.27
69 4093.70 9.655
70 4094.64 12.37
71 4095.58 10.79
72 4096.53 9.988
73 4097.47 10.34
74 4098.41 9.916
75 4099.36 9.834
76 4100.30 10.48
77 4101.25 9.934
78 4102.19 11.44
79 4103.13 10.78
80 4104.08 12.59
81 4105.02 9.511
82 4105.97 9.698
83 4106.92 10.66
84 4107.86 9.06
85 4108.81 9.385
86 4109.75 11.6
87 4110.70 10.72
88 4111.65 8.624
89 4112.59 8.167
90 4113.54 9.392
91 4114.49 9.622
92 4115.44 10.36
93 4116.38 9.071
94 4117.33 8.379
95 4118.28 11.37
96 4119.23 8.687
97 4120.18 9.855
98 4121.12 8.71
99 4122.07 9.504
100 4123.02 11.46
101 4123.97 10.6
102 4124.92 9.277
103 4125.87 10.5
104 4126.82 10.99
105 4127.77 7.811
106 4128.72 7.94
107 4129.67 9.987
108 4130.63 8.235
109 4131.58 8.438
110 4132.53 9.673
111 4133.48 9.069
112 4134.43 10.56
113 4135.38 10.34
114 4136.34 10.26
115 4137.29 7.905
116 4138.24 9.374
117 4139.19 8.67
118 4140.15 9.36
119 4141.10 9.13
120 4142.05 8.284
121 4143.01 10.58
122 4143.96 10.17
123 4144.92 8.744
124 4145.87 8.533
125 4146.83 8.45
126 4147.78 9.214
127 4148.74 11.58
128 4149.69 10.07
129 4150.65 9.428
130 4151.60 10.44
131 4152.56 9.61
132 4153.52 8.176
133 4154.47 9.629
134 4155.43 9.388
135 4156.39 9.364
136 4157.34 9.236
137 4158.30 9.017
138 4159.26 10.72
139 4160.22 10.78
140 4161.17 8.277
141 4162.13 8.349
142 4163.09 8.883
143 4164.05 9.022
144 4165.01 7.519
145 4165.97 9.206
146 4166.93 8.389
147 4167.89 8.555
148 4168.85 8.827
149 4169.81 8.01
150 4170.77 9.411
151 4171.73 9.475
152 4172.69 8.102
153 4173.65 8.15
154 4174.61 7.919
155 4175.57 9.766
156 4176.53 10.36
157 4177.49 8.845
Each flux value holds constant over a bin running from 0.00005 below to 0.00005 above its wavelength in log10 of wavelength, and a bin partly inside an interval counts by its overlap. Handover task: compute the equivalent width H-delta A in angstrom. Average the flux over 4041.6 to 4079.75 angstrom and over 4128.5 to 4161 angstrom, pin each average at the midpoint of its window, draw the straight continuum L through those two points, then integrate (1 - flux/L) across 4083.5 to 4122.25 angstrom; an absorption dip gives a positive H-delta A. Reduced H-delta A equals -0.8 angstrom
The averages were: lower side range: 10.5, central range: 10.2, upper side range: 9.42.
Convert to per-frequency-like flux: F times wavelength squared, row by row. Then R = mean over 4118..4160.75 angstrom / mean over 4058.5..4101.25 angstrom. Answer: 0.9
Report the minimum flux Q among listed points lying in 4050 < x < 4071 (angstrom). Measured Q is 8.093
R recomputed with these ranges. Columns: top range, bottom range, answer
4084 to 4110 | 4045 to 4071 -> 1.03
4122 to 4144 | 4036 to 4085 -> 0.94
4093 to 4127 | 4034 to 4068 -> 1.02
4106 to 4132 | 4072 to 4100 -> 0.92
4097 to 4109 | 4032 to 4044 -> 1.06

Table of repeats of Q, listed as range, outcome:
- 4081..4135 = 7.811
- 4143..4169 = 7.519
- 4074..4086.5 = 8.585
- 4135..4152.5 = 7.905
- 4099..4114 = 8.167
